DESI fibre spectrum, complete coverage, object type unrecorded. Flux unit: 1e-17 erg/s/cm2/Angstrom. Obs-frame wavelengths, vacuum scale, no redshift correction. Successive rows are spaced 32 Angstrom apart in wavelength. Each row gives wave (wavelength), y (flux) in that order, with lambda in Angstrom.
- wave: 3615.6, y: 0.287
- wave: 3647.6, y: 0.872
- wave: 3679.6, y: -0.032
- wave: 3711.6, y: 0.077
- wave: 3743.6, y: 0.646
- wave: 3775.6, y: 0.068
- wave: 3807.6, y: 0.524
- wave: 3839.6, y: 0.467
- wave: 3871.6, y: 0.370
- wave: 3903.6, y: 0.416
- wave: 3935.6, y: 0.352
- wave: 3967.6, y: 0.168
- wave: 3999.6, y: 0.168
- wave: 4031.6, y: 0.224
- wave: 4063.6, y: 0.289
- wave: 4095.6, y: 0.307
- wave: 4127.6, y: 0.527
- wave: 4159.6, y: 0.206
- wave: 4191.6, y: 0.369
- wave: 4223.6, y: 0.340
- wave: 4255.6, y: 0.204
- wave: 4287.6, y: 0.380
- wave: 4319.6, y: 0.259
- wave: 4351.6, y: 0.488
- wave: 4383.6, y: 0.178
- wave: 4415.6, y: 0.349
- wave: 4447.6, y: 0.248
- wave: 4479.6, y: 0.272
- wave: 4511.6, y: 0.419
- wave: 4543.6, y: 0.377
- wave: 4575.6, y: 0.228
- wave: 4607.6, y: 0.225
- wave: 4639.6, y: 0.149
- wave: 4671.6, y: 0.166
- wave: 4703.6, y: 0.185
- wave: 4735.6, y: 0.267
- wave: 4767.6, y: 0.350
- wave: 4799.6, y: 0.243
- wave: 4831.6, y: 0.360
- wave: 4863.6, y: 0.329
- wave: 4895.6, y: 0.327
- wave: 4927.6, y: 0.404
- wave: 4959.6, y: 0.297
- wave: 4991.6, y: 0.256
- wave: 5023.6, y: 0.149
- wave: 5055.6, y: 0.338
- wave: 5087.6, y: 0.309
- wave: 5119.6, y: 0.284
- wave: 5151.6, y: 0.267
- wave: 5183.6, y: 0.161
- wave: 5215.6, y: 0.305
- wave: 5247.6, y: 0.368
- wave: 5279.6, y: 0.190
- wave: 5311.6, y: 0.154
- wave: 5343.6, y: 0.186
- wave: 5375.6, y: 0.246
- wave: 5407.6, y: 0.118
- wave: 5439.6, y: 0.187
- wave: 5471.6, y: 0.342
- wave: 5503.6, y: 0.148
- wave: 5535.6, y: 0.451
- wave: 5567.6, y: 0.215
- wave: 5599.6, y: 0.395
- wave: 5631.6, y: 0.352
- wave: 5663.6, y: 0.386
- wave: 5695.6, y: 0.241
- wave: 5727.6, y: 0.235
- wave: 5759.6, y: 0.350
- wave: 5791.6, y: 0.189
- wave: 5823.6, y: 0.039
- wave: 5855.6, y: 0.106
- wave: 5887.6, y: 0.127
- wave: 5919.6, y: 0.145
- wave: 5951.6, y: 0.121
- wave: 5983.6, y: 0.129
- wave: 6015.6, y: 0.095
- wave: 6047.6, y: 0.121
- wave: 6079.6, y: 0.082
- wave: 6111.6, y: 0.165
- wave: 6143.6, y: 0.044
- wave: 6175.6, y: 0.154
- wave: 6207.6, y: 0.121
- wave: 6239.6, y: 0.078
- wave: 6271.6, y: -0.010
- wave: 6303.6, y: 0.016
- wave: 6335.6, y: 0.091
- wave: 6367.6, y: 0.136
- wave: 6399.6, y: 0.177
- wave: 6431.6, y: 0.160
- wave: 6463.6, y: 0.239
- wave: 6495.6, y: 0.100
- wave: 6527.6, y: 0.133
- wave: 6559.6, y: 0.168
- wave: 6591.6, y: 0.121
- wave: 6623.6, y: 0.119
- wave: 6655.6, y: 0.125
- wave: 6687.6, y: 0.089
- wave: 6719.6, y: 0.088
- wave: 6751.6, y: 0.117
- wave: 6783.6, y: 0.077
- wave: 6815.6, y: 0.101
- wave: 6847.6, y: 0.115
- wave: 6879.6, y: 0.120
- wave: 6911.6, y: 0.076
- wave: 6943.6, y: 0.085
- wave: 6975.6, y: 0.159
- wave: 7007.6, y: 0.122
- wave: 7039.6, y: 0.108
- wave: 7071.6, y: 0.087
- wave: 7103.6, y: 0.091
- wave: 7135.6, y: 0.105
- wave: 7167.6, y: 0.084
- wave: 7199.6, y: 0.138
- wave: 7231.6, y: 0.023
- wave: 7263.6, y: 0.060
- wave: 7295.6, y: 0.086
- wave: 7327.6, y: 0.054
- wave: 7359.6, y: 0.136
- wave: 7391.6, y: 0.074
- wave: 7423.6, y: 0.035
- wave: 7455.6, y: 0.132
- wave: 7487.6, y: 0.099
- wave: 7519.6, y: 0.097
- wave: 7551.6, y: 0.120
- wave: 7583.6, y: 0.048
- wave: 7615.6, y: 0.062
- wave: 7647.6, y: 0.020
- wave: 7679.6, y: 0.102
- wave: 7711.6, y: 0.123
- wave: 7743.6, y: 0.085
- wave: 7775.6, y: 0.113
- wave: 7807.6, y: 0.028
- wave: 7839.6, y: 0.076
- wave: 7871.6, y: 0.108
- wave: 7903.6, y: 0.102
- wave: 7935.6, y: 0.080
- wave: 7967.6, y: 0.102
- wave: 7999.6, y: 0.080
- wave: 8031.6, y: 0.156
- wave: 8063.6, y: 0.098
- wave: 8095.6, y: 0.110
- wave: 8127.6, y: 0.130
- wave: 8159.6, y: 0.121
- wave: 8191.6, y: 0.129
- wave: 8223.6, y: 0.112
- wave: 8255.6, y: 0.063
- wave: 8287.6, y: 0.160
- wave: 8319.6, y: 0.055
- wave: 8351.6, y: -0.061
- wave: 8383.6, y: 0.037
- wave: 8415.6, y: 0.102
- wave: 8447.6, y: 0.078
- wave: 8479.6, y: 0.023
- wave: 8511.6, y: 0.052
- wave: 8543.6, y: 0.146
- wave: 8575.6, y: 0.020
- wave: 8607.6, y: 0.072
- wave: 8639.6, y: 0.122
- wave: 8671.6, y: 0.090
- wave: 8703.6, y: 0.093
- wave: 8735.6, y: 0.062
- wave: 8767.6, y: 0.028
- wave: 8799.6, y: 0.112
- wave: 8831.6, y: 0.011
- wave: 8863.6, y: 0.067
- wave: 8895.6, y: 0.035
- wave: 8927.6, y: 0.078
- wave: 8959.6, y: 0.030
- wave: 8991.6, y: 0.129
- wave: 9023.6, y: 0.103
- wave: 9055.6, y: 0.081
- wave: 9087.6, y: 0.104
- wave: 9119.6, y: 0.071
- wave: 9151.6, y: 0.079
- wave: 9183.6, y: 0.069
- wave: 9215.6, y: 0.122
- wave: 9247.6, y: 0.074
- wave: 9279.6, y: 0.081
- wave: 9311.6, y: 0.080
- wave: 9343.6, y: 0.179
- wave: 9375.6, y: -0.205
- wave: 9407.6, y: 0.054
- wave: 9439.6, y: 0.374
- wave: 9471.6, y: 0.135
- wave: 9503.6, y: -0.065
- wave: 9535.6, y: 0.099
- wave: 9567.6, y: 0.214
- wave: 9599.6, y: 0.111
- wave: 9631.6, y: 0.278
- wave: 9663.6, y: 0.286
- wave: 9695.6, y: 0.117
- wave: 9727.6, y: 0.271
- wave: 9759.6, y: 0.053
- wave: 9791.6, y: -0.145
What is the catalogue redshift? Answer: 1.59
